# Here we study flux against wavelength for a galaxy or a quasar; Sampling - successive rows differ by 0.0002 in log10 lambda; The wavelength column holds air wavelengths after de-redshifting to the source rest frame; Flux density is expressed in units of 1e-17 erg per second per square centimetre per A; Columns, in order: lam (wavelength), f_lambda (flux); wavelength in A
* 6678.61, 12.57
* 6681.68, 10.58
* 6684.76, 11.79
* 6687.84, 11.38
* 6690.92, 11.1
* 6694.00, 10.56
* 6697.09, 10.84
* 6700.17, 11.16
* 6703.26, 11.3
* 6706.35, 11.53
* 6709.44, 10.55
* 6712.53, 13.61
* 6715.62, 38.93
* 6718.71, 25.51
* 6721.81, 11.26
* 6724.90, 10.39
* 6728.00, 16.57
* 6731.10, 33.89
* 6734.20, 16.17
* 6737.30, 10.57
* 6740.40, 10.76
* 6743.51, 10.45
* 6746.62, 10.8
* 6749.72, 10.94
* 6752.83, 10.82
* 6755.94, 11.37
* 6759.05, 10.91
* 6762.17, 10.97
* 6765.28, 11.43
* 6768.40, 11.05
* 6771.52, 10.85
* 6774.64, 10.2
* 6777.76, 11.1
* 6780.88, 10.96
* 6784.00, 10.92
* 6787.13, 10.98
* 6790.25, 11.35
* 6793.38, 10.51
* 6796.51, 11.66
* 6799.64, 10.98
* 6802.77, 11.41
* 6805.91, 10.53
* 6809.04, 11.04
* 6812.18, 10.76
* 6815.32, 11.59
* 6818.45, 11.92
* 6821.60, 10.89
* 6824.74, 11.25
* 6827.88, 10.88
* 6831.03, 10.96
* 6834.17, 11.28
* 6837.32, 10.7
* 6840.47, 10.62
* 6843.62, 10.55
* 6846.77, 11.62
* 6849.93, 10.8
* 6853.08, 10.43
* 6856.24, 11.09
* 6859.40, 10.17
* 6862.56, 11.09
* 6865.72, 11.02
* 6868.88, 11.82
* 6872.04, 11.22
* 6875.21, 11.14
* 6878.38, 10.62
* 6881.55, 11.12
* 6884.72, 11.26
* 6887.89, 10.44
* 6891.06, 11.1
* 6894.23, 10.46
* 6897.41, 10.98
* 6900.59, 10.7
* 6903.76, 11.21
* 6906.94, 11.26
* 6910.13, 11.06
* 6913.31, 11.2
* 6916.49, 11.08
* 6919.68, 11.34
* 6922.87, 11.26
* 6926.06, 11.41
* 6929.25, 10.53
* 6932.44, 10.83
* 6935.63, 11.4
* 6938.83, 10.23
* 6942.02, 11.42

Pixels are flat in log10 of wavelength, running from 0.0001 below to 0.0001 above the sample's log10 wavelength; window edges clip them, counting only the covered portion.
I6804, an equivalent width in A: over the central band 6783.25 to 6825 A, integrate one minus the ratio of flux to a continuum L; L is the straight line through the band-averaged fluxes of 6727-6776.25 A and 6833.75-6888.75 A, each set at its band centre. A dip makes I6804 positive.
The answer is 3.0 A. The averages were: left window 12.9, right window 10.9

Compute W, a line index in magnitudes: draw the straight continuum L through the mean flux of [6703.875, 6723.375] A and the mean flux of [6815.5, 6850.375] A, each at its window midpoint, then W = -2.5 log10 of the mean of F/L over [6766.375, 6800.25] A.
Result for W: 0.27 mag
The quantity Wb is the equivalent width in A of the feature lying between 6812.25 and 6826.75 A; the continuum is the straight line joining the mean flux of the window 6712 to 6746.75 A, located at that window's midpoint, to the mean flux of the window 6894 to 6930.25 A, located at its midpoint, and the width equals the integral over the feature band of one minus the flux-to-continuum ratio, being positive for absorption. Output 3.15 A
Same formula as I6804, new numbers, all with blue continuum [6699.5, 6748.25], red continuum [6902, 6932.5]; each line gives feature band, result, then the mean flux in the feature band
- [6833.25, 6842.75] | 1.65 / 10.8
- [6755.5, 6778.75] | 6.08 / 11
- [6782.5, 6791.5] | 2.05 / 11.1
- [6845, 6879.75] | 4.12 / 11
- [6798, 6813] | 3.17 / 11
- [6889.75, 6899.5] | 0.72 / 10.8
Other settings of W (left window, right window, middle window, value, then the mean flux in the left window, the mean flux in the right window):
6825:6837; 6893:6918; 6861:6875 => -0.03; 11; 11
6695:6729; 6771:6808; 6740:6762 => 0.21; 15.5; 11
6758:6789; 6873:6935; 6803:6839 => -0.01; 10.9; 11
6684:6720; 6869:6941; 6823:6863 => 0.12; 14.9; 11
